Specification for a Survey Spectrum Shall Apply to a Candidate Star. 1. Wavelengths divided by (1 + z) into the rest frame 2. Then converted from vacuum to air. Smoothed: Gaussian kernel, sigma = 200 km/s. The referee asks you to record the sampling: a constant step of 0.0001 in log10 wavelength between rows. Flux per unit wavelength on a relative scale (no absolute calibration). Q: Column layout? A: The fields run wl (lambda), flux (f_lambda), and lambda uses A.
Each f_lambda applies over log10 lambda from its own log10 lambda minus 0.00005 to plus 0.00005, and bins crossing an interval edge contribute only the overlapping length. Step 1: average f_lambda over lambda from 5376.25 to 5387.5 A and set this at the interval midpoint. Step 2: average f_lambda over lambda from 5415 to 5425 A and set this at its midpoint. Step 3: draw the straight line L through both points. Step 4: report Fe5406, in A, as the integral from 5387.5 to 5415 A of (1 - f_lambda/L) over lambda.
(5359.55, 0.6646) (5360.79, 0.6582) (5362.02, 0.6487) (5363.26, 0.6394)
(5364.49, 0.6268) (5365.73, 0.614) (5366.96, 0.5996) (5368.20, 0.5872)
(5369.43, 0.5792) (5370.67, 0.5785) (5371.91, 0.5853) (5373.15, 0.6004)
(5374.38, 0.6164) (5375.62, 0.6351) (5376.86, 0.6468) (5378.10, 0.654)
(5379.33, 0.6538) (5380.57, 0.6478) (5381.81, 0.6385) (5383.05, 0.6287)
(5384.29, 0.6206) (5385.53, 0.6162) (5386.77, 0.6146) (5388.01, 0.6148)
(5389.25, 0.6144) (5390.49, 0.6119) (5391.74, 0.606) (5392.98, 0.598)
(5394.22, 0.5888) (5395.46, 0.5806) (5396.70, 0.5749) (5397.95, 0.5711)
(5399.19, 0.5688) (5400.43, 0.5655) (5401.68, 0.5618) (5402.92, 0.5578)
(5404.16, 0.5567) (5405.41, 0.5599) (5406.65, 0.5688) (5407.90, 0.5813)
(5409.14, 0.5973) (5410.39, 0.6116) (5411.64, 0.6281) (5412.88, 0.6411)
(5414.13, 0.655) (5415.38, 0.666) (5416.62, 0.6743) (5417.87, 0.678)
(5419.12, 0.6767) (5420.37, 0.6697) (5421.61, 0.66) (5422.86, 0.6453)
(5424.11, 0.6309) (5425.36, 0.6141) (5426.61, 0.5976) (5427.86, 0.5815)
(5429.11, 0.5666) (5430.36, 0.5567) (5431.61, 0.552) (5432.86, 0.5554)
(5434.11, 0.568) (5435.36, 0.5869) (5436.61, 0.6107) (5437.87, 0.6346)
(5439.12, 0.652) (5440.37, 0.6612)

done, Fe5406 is 2.4 A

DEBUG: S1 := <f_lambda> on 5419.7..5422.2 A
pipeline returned 0.667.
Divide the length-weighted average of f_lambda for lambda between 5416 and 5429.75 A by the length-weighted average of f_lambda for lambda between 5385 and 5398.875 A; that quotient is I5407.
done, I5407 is 1.1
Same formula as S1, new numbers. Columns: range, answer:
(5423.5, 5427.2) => 0.614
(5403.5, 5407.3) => 0.562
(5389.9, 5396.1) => 0.597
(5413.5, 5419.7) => 0.669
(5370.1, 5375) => 0.595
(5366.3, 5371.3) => 0.587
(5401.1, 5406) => 0.559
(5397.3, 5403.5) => 0.565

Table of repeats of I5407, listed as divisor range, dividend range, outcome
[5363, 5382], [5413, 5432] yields 1.02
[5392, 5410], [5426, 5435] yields 0.99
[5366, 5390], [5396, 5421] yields 0.98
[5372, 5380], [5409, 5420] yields 1.03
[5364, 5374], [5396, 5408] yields 0.95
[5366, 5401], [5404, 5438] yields 1.01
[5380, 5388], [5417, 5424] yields 1.06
